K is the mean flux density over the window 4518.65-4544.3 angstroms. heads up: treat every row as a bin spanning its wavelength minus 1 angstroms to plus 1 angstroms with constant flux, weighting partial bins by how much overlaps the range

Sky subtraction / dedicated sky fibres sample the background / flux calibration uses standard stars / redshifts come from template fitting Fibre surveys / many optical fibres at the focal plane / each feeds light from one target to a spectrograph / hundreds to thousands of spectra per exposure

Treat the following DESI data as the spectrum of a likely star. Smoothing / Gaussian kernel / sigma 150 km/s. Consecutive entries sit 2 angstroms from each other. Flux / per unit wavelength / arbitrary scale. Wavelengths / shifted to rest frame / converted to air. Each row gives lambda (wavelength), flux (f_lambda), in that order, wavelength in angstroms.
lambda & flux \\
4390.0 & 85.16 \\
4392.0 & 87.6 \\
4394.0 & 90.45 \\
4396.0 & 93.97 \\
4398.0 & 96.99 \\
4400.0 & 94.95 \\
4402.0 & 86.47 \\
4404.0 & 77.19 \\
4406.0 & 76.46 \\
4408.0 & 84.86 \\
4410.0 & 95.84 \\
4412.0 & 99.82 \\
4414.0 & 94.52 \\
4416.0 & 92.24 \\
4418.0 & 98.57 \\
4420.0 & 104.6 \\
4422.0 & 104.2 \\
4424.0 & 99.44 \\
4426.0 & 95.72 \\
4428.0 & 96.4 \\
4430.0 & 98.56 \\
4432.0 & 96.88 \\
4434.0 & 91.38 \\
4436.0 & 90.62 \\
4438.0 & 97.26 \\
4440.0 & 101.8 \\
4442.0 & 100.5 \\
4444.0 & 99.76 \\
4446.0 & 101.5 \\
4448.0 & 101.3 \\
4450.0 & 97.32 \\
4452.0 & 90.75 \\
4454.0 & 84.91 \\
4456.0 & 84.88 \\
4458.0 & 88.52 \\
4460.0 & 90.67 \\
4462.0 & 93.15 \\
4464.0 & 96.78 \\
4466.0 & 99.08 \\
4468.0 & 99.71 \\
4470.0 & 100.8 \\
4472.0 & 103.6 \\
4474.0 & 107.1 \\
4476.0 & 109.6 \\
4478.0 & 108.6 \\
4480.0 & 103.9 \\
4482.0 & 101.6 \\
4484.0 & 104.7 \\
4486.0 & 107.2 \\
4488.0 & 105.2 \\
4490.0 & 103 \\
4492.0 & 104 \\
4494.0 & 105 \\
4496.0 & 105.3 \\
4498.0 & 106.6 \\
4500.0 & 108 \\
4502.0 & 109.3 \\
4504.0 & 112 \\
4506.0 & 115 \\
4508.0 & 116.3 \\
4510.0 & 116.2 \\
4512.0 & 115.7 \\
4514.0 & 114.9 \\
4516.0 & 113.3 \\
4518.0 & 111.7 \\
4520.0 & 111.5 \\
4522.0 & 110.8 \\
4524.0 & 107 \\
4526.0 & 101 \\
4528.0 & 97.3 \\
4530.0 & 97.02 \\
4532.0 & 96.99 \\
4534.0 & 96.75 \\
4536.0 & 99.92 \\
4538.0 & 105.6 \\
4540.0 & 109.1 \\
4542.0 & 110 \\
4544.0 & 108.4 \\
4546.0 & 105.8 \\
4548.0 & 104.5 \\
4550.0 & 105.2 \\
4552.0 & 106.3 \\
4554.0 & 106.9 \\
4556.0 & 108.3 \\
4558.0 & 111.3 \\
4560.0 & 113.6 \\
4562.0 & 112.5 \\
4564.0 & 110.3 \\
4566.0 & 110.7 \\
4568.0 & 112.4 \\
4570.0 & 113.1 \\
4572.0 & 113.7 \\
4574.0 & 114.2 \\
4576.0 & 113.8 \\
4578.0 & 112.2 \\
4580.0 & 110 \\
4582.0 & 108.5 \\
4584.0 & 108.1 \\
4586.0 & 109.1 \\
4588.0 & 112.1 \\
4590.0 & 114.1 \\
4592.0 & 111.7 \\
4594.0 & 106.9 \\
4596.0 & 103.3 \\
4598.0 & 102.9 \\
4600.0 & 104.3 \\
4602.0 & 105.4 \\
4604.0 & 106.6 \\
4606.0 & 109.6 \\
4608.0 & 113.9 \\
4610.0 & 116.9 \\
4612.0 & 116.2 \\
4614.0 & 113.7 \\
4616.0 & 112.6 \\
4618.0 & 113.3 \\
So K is 104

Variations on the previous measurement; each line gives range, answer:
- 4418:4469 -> 96.3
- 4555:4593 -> 112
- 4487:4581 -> 108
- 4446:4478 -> 97.1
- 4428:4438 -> 94.9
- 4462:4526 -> 107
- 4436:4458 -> 95.4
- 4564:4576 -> 113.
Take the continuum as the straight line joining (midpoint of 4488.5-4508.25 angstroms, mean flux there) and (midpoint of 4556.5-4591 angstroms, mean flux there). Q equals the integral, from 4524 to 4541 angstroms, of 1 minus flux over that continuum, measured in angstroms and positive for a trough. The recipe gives 1.4 angstroms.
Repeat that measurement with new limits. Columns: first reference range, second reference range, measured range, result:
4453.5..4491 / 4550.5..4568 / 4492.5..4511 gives -1.24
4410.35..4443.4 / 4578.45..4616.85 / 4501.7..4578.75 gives -2.39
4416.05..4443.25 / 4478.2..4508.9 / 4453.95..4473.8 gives 1.50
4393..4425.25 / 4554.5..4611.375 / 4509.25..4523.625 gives -1.29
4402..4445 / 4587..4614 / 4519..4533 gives 0.05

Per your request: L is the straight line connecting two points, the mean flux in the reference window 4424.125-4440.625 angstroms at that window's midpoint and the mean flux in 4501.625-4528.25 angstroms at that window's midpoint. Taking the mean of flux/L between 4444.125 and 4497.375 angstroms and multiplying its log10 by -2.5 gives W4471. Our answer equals 0.03 mag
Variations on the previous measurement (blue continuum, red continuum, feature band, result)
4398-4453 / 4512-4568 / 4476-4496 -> -0.04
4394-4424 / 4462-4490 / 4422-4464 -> 0.03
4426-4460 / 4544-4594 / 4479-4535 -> -0.04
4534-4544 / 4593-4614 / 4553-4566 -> -0.04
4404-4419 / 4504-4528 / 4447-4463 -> 0.09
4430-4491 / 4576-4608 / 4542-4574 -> -0.04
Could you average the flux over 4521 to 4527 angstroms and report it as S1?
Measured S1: 106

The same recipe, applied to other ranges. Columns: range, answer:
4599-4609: 108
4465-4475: 102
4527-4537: 97.6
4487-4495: 104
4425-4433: 96.9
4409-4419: 96.2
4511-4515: 115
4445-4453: 97.7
